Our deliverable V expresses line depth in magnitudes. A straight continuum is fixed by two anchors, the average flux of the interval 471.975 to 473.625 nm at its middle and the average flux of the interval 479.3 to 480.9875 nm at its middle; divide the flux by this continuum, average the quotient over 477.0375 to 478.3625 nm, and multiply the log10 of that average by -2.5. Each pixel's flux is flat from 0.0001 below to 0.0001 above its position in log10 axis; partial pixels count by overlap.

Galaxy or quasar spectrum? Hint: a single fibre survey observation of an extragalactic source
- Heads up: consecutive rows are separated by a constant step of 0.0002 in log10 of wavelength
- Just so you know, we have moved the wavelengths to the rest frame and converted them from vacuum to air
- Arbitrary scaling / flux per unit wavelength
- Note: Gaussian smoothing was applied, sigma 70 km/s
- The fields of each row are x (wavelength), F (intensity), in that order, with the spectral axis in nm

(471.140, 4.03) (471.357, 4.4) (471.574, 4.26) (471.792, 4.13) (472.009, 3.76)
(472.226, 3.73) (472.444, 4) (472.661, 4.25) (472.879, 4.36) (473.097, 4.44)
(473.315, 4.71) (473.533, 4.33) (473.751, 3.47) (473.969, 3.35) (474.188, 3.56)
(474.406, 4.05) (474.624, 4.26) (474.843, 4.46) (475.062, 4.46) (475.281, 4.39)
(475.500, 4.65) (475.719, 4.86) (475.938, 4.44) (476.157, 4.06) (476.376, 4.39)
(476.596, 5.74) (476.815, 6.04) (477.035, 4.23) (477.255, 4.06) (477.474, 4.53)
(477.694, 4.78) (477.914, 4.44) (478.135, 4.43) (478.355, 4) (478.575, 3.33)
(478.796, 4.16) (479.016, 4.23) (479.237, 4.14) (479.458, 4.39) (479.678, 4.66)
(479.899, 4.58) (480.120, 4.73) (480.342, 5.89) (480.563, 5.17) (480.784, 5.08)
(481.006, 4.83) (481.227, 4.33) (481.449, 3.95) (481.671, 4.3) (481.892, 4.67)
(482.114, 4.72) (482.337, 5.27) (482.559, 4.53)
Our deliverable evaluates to 0.068 mag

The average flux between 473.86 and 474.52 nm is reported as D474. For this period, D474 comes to 3.66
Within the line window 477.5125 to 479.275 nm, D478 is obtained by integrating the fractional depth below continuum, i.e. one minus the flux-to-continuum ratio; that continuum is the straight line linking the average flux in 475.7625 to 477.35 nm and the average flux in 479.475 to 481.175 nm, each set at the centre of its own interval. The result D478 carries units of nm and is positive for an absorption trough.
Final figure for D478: 0.227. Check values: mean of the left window 4.72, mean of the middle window 4.2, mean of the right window 4.94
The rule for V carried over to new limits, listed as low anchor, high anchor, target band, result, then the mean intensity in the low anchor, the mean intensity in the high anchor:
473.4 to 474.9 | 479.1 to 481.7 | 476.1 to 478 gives -0.11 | 3.92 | 4.68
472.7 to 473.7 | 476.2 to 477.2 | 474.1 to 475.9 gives 0.08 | 4.39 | 4.97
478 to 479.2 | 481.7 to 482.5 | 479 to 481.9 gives -0.05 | 4.04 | 4.8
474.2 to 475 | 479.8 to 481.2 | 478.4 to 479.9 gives 0.16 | 4.19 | 5.01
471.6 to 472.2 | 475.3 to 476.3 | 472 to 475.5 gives 0.02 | 3.96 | 4.49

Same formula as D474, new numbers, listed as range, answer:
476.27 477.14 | 5.11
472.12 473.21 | 4.16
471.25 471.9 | 4.26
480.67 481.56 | 4.55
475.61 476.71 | 4.71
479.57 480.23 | 4.66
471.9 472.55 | 3.83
